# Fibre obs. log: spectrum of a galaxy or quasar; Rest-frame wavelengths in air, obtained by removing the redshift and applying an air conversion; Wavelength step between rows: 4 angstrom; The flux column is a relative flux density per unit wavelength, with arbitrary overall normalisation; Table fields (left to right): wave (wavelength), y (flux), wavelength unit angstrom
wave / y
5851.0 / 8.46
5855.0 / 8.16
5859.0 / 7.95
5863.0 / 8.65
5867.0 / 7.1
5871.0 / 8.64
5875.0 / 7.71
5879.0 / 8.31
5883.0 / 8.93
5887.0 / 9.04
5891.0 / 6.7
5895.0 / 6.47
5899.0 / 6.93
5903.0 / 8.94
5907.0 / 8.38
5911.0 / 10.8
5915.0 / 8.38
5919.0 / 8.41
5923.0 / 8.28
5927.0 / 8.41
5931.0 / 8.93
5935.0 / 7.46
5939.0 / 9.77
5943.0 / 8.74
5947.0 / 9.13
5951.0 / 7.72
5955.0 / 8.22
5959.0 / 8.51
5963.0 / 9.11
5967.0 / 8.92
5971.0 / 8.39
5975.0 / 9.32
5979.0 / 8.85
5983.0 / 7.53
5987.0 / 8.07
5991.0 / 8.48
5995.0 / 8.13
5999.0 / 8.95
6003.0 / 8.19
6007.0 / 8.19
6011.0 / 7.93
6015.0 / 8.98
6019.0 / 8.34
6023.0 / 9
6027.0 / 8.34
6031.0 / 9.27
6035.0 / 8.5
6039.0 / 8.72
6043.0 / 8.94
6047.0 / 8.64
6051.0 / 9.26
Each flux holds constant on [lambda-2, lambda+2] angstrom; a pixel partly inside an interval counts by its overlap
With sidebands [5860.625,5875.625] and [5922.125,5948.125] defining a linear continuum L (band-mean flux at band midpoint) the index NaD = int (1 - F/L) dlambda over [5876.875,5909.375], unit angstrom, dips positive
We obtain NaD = 1.1 angstrom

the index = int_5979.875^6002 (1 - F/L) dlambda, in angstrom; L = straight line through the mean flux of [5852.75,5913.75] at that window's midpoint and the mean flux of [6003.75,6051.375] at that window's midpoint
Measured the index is 0.69 angstrom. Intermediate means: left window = 8.18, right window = 8.64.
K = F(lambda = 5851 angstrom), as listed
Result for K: 8.46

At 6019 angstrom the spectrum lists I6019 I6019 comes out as 8.34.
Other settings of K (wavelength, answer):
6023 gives 9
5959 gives 8.51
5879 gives 8.31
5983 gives 7.53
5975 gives 9.32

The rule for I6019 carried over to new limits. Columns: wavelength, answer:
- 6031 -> 9.27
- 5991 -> 8.48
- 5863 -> 8.65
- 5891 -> 6.7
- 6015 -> 8.98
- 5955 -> 8.22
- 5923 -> 8.28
